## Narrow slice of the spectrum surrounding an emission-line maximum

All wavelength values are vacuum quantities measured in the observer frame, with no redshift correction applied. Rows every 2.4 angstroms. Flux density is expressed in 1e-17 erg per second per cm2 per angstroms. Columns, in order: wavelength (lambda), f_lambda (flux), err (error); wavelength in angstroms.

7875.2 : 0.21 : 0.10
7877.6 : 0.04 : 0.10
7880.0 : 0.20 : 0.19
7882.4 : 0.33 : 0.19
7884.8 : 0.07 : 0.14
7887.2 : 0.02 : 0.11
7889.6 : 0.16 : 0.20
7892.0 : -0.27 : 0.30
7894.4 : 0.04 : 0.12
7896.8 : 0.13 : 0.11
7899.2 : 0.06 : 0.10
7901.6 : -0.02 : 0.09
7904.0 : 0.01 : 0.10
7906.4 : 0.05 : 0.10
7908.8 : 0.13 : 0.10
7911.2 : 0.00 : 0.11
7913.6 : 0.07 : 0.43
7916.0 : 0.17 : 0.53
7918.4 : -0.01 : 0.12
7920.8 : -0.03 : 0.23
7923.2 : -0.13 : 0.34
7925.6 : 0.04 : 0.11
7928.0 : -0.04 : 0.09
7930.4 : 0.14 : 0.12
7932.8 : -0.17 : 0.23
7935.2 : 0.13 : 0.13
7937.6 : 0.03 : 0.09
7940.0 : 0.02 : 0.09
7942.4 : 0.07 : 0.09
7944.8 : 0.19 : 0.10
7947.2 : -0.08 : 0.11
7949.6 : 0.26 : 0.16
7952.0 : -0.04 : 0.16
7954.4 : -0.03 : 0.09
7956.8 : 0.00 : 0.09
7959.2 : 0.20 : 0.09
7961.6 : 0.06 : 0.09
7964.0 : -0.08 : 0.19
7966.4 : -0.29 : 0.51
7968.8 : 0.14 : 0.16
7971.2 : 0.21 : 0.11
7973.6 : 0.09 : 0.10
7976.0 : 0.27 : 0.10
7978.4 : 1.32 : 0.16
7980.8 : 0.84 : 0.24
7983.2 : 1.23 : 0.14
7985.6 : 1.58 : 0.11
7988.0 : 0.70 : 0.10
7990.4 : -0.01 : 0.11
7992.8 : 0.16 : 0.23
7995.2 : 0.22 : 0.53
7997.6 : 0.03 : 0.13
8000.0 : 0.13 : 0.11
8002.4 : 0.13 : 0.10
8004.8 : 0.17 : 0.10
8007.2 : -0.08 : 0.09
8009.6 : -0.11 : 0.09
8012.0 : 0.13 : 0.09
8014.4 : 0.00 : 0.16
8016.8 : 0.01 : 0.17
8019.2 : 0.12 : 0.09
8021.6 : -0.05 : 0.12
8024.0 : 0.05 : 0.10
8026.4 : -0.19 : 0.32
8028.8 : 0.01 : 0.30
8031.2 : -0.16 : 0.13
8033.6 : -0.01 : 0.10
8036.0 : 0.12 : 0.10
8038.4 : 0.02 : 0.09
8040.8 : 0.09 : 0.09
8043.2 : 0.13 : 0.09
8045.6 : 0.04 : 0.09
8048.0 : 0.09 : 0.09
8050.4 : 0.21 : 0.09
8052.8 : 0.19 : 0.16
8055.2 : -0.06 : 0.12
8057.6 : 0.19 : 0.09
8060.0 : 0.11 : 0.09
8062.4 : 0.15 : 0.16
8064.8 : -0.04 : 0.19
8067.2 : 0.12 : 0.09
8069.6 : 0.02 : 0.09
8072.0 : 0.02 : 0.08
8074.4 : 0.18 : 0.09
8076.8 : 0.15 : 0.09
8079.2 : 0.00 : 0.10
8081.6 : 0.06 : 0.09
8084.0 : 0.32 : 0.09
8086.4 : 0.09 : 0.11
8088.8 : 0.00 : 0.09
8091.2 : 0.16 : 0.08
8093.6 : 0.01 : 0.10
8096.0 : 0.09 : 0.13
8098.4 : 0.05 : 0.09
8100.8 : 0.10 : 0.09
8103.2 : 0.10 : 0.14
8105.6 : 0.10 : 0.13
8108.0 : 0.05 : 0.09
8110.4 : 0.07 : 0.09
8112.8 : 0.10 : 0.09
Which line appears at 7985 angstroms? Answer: [O II]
